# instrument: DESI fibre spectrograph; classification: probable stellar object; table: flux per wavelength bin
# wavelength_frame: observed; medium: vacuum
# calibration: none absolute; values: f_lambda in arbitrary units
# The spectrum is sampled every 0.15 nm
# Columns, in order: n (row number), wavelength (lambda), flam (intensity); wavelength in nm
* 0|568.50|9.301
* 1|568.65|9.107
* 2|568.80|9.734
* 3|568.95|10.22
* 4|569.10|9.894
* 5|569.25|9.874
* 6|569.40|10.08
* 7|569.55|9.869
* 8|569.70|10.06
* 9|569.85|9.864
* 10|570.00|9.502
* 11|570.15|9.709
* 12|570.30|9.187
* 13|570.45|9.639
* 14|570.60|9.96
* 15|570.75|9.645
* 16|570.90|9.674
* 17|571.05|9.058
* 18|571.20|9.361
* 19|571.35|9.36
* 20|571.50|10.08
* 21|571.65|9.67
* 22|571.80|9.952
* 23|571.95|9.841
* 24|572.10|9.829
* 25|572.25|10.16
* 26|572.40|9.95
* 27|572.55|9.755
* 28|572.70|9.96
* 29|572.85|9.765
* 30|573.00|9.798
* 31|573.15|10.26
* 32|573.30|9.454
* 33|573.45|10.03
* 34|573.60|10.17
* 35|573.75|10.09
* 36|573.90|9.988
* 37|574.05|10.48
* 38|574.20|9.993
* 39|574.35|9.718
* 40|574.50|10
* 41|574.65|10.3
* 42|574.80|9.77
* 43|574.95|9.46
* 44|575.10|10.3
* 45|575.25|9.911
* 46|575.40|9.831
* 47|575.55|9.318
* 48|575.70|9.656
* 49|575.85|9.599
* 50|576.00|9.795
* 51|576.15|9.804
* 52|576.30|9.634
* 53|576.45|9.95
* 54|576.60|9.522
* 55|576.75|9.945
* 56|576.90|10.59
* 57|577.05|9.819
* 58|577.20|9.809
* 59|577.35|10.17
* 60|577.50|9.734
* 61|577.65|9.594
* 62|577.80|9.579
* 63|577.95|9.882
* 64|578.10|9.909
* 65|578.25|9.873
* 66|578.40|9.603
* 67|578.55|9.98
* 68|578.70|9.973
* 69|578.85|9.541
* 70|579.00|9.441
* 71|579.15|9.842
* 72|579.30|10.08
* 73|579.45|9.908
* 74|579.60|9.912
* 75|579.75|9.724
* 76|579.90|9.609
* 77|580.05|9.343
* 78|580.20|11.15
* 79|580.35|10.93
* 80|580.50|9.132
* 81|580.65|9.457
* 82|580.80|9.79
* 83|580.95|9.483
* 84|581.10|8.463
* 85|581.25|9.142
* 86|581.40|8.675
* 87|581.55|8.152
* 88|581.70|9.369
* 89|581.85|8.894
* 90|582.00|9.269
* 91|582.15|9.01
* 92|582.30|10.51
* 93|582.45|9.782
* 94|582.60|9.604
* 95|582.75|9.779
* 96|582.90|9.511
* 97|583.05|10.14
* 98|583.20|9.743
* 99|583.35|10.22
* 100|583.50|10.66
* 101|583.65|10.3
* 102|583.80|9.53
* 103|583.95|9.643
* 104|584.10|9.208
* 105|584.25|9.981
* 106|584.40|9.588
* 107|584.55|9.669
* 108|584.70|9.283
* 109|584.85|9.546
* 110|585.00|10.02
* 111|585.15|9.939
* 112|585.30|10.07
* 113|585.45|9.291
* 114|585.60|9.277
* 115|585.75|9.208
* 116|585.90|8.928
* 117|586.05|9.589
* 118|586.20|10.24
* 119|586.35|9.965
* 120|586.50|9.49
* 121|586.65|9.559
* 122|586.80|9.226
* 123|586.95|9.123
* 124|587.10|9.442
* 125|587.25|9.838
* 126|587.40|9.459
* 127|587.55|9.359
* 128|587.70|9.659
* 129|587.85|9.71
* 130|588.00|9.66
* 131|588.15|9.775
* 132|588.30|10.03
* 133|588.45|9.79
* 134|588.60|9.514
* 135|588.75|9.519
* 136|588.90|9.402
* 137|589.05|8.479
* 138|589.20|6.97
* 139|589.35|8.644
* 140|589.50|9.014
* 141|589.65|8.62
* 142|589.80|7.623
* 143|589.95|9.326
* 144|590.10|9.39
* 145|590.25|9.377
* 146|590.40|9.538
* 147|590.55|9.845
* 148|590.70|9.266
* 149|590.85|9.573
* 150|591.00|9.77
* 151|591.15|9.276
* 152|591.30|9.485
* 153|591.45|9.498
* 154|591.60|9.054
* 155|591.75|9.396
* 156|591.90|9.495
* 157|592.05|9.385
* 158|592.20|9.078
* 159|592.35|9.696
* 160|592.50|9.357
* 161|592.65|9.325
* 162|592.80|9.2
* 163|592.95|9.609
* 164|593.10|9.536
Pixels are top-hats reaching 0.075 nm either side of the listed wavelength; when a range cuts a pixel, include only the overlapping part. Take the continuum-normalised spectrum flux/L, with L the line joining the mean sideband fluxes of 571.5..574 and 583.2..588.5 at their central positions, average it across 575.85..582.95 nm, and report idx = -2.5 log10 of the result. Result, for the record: 0.01 mag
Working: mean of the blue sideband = 9.93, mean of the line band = 9.67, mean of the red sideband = 9.67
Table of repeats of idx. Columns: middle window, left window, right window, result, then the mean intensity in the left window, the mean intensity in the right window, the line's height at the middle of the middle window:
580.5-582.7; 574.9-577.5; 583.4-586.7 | 0.06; 9.83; 9.69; 9.74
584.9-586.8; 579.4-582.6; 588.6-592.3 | -0.03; 9.51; 9.14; 9.32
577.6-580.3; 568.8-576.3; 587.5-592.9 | -0.02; 9.83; 9.28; 9.63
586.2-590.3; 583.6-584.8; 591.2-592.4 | 0.03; 9.63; 9.38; 9.5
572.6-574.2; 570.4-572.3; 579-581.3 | -0.03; 9.7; 9.73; 9.71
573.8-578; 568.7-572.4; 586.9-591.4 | -0.03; 9.76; 9.28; 9.62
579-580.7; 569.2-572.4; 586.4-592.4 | -0.04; 9.74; 9.31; 9.53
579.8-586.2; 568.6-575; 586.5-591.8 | -0.01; 9.82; 9.29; 9.48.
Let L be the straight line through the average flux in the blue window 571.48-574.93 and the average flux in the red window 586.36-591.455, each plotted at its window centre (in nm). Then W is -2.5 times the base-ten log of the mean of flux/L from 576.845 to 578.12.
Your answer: -0.01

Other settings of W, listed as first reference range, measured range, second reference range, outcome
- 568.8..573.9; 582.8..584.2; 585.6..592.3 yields -0.05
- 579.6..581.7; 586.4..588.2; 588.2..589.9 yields -0.06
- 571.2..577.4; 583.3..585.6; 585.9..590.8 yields -0.03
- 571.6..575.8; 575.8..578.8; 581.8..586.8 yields 0.00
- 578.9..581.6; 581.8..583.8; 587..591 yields -0.04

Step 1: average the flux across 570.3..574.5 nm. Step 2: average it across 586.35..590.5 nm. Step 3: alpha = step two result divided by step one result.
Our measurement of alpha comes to 0.94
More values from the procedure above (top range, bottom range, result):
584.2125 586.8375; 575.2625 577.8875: 0.98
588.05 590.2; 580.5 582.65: 0.98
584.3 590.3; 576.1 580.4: 0.95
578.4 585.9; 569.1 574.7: 0.98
